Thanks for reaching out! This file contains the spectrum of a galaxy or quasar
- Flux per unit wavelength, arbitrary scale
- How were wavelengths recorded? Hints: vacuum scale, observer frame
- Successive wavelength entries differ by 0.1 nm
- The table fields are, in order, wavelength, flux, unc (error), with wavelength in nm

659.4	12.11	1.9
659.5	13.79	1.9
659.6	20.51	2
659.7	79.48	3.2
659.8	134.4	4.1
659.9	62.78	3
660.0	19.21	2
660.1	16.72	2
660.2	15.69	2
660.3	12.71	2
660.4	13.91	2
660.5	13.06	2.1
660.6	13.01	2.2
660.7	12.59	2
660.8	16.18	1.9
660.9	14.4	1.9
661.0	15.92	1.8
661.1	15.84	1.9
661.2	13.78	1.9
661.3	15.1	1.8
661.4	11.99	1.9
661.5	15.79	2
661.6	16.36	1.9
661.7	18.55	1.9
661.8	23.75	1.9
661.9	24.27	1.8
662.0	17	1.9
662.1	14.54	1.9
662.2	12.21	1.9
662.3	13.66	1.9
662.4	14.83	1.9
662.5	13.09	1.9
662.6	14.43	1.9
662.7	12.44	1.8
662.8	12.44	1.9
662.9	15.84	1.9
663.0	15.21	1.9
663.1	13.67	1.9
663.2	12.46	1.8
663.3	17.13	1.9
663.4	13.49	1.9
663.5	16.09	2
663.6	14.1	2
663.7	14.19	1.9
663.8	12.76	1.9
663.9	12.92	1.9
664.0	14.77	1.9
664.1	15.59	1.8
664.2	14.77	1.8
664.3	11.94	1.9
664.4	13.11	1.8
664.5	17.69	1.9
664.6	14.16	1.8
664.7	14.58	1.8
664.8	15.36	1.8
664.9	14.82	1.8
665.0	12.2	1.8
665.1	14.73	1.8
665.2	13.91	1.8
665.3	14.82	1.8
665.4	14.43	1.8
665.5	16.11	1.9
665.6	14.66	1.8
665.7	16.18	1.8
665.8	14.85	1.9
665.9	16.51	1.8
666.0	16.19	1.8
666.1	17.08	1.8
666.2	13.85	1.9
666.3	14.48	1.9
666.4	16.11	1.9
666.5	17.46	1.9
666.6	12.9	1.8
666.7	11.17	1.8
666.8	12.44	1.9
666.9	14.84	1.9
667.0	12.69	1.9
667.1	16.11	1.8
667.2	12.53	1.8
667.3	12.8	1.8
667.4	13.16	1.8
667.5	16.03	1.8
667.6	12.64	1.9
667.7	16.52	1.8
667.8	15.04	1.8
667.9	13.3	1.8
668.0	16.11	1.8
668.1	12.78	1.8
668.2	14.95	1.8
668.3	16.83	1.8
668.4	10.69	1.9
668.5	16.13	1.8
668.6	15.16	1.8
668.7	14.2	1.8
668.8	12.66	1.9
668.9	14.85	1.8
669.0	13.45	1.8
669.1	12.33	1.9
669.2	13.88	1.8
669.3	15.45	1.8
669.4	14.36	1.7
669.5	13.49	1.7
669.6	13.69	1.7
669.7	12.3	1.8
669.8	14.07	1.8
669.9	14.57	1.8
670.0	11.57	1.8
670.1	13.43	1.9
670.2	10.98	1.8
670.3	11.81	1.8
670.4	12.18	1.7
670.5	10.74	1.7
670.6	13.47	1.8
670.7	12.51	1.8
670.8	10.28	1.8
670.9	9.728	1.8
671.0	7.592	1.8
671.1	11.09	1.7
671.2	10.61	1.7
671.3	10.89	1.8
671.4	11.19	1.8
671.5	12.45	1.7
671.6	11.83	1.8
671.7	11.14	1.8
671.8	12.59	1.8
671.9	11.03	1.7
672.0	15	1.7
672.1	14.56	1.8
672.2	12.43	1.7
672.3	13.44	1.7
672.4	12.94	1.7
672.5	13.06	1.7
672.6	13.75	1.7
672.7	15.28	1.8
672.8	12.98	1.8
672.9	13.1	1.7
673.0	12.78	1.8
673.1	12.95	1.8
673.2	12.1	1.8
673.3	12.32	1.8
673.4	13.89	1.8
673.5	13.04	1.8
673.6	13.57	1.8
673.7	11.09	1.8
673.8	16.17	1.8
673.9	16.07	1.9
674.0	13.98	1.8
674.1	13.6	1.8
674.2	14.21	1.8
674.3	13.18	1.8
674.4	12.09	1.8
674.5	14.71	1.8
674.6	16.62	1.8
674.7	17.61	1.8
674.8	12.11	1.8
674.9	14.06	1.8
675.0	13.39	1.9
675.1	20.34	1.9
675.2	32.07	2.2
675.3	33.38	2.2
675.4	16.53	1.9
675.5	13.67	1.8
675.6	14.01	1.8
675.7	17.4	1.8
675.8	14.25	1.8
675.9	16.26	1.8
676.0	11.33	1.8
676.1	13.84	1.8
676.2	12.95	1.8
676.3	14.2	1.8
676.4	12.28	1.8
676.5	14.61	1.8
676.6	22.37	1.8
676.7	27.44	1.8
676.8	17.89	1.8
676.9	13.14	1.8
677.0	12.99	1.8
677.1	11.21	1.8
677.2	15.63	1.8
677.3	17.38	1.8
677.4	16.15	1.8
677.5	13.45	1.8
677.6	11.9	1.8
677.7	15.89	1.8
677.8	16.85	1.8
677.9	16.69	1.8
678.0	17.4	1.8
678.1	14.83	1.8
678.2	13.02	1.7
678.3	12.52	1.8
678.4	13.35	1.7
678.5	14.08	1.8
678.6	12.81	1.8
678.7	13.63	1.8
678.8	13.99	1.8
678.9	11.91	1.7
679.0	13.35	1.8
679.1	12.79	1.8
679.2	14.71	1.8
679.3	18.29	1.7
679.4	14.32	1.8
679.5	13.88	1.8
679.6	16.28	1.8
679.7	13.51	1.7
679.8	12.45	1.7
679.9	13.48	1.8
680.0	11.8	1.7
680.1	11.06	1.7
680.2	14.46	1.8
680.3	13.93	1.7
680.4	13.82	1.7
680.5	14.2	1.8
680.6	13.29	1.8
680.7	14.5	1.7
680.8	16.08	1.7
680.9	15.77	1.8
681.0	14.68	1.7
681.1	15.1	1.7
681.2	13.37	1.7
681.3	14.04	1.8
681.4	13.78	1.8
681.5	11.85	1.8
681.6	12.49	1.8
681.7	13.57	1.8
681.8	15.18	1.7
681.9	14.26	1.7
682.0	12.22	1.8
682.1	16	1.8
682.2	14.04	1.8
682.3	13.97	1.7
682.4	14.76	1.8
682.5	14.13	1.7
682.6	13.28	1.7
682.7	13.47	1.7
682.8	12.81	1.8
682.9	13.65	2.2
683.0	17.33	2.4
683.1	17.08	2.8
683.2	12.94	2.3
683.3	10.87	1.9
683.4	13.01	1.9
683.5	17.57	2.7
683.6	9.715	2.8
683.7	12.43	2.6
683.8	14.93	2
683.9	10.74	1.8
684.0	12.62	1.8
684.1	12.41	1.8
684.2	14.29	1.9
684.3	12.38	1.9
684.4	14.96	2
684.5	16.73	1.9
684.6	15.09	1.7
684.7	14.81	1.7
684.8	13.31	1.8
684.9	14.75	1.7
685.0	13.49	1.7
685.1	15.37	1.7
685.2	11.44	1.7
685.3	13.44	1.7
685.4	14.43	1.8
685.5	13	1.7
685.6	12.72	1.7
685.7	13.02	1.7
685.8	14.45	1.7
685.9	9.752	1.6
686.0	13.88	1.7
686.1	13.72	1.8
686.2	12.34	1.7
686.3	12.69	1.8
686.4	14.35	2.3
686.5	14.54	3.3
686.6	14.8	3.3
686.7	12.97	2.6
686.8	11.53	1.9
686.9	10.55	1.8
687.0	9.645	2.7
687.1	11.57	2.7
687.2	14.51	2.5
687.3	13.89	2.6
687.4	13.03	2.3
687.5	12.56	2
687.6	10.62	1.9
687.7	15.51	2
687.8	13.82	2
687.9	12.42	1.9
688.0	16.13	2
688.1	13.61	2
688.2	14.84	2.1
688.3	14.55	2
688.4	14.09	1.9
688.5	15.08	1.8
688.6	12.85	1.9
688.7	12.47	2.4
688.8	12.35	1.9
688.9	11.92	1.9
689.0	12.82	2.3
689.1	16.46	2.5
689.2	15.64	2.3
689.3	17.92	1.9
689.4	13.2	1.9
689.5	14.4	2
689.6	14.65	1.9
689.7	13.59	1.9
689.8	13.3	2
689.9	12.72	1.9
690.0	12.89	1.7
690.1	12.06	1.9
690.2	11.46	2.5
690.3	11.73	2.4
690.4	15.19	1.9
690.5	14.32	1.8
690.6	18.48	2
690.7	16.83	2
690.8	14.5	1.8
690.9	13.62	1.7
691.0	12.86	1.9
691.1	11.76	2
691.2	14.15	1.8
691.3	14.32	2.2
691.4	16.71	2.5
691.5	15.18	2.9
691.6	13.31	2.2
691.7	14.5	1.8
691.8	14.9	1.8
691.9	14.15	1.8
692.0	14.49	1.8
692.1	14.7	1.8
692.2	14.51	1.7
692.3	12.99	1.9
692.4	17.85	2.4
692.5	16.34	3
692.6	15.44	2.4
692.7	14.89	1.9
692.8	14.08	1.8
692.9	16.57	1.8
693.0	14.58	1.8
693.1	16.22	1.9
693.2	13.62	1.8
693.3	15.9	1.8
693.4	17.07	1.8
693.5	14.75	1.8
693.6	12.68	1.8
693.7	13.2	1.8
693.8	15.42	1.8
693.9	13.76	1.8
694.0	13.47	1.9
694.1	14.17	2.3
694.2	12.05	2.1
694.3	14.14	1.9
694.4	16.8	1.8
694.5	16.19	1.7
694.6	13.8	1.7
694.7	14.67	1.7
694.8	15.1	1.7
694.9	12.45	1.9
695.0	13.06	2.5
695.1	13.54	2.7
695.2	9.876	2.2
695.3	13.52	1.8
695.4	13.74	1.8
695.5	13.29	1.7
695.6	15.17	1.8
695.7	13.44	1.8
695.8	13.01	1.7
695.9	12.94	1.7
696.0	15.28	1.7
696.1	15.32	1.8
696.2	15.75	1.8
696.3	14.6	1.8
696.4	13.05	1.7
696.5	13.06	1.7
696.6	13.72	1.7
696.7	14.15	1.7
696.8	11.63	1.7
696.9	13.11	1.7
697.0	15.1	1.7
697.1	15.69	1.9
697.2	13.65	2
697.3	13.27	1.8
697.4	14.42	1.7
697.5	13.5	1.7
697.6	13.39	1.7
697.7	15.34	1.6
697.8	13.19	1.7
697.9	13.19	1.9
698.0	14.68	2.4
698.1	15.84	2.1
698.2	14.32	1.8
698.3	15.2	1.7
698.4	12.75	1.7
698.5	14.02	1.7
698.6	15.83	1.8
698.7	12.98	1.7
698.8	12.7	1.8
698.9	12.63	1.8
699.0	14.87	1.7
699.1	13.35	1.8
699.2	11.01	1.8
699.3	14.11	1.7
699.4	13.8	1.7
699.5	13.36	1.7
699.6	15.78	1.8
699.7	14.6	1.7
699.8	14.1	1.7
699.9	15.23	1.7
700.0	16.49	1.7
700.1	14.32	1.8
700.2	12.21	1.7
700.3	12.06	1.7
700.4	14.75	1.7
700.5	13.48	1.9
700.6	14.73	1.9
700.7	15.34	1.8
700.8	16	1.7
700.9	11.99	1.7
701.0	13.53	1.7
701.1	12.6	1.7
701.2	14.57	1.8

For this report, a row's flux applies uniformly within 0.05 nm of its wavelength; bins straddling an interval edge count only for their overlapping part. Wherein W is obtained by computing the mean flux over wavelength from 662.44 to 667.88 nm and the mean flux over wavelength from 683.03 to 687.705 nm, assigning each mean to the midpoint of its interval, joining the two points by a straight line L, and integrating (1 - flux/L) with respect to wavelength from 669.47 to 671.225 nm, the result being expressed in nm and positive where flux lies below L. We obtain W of 0.28 nm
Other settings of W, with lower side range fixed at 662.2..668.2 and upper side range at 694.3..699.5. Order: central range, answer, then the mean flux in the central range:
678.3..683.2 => 0.056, 14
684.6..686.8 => 0.093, 13.5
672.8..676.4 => -0.229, 15.2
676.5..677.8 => -0.186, 16.2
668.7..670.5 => 0.142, 13.2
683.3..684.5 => 0.074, 13.2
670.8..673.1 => 0.333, 12.2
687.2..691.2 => 0.045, 13.9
